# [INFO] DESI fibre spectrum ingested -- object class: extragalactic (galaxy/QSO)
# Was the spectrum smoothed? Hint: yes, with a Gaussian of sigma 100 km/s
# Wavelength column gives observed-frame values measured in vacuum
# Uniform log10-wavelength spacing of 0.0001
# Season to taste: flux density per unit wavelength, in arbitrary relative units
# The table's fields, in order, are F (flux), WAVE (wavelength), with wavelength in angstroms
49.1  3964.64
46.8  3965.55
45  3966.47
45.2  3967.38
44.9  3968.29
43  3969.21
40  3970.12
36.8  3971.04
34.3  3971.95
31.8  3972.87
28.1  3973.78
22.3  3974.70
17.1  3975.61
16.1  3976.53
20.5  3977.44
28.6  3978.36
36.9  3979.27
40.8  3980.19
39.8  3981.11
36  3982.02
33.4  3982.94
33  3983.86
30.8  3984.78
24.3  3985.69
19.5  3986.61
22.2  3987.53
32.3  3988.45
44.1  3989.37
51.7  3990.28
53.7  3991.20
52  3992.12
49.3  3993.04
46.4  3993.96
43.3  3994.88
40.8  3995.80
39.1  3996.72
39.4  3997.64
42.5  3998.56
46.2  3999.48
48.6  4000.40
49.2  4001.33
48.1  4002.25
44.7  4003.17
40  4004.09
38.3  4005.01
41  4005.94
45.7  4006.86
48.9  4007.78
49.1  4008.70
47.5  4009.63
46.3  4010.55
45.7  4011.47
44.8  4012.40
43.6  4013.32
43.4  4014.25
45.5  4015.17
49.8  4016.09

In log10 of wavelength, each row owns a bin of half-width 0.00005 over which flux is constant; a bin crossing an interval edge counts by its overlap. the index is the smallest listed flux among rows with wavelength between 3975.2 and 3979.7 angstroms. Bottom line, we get 16.1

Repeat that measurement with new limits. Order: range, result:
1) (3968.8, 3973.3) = 31.8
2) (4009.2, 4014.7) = 43.4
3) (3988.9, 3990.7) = 44.1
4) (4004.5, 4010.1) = 38.3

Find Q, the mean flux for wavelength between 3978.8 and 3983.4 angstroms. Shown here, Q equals 37.4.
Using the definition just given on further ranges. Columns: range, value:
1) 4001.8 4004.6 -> 44.2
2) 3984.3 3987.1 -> 24.9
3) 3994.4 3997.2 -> 41.1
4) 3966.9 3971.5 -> 42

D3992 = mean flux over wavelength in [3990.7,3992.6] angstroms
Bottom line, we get 52.7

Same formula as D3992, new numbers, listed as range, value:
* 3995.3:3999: 40.5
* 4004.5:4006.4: 39.6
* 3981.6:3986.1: 31.5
